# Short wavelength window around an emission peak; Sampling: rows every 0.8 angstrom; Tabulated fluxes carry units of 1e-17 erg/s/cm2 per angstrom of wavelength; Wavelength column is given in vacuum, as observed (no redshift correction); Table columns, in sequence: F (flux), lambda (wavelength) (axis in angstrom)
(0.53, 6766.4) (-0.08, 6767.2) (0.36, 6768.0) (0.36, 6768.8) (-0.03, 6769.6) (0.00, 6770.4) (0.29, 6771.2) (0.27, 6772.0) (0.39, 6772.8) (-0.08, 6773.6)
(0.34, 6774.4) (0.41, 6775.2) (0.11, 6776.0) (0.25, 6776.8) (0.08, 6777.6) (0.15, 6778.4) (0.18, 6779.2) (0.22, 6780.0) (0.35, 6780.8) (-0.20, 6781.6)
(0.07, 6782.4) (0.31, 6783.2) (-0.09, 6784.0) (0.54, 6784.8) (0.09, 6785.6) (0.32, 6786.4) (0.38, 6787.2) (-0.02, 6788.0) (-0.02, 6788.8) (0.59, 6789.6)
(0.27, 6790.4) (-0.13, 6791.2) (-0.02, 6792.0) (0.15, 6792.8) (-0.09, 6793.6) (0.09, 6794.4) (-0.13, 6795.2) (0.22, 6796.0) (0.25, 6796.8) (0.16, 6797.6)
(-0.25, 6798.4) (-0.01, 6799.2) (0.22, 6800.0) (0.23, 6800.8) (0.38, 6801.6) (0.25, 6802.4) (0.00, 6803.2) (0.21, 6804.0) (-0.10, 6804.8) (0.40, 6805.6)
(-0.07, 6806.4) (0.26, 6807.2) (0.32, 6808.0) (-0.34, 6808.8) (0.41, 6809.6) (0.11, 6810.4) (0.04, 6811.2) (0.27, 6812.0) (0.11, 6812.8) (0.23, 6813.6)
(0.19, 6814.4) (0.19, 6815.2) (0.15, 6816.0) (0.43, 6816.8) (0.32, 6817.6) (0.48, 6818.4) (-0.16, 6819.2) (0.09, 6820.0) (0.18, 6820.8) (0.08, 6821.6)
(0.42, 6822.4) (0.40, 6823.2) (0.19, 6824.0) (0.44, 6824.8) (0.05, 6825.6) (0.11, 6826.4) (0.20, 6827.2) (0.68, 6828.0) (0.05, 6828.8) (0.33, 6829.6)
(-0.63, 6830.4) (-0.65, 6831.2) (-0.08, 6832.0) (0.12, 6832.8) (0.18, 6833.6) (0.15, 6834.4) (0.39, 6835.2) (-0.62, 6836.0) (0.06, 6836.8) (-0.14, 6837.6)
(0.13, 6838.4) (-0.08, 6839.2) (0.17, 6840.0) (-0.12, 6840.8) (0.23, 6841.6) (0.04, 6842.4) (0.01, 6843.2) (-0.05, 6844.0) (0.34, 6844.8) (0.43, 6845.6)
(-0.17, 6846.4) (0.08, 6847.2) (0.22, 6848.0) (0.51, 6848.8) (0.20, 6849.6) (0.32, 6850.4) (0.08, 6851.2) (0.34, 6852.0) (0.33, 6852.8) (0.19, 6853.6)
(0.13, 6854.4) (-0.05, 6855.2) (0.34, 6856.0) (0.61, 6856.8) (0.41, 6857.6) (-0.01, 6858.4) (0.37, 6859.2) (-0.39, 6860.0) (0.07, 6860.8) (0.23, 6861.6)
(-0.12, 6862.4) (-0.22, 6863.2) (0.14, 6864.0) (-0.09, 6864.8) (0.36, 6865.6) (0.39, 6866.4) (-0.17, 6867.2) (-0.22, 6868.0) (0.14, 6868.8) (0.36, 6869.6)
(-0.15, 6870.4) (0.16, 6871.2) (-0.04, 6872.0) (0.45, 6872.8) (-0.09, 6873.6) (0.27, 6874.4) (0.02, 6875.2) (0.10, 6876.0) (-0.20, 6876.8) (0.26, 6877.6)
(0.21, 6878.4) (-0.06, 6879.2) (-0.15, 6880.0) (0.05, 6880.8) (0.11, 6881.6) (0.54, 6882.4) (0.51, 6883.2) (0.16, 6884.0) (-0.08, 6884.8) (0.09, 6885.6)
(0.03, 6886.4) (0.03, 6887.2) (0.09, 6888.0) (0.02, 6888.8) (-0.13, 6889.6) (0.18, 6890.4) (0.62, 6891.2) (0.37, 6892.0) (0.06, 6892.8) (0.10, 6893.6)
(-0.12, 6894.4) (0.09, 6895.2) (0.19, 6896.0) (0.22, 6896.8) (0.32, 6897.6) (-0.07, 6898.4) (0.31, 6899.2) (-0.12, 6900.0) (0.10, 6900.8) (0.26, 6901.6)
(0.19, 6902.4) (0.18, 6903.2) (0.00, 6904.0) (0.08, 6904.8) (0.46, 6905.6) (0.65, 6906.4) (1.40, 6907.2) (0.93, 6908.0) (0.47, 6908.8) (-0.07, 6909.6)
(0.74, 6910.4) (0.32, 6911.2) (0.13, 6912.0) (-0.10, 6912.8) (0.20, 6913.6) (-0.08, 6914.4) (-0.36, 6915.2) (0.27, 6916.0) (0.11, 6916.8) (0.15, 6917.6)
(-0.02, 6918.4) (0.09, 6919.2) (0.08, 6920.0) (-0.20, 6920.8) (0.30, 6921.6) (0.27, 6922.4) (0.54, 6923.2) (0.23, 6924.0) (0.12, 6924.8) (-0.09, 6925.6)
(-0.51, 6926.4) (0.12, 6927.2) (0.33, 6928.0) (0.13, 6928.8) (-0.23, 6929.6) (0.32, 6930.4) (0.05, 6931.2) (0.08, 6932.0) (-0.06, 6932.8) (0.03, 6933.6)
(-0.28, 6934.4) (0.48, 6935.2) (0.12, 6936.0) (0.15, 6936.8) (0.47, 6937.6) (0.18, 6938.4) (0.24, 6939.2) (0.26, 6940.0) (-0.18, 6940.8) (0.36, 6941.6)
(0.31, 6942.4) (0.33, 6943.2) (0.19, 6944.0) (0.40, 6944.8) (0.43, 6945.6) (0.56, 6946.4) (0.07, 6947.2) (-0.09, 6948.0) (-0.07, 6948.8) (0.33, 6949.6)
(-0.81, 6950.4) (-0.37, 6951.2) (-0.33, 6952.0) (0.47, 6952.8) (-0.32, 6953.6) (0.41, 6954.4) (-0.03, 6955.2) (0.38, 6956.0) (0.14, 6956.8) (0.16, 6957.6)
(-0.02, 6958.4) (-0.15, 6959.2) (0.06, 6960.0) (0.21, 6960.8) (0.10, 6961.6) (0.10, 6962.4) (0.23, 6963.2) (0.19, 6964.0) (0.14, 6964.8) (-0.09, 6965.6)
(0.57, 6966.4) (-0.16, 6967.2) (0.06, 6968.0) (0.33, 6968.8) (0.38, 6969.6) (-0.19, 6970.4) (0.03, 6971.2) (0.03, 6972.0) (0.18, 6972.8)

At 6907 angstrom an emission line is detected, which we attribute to H-beta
